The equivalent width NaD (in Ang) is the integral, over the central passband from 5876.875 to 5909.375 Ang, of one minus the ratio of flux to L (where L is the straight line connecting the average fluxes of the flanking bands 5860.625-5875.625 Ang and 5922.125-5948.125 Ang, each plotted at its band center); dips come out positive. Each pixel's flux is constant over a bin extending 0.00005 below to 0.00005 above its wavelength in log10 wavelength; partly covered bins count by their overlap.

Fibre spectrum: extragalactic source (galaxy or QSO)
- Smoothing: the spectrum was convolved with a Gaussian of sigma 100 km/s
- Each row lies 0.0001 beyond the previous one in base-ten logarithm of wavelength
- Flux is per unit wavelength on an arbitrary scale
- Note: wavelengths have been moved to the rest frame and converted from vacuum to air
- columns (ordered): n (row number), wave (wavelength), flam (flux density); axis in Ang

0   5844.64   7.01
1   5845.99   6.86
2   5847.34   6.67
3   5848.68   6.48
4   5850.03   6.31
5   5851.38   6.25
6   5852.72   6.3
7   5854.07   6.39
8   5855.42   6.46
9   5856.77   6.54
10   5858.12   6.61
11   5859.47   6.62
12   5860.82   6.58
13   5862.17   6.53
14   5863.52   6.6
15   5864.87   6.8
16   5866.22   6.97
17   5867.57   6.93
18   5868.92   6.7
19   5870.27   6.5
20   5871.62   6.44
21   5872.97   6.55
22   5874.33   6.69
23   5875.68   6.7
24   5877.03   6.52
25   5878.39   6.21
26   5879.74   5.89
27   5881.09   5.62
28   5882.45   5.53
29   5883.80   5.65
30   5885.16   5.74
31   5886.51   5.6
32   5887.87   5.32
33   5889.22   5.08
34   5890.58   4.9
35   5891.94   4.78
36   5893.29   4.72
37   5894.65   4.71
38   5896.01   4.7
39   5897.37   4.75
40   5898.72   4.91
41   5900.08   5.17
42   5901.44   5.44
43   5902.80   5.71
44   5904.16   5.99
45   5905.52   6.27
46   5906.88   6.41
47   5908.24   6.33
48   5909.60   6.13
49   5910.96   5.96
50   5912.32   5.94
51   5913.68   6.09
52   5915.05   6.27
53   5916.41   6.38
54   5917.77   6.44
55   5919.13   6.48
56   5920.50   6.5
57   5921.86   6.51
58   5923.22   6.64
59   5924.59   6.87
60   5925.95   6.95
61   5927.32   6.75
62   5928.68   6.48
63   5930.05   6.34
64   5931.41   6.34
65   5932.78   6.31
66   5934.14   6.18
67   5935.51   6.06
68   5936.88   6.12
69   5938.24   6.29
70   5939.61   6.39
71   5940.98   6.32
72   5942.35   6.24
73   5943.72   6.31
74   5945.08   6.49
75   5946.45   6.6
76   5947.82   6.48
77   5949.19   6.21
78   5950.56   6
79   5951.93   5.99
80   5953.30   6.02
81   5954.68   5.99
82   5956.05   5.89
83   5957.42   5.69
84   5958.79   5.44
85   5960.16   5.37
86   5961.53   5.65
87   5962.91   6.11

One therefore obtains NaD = 5.38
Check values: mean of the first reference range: 6.67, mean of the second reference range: 6.43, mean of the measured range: 5.49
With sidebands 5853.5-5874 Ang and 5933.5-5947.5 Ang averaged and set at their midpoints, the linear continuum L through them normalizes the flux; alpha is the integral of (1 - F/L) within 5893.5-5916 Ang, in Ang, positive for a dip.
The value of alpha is 2.7 Ang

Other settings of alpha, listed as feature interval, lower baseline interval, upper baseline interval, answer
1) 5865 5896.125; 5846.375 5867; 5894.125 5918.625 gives 1.54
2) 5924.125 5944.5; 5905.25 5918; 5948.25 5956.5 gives -0.94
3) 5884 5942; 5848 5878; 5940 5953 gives 4.15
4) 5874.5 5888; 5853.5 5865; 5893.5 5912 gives 0.28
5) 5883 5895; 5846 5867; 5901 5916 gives 2.05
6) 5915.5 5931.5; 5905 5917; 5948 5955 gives -1.05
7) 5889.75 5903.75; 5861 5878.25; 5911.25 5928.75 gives 3.31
